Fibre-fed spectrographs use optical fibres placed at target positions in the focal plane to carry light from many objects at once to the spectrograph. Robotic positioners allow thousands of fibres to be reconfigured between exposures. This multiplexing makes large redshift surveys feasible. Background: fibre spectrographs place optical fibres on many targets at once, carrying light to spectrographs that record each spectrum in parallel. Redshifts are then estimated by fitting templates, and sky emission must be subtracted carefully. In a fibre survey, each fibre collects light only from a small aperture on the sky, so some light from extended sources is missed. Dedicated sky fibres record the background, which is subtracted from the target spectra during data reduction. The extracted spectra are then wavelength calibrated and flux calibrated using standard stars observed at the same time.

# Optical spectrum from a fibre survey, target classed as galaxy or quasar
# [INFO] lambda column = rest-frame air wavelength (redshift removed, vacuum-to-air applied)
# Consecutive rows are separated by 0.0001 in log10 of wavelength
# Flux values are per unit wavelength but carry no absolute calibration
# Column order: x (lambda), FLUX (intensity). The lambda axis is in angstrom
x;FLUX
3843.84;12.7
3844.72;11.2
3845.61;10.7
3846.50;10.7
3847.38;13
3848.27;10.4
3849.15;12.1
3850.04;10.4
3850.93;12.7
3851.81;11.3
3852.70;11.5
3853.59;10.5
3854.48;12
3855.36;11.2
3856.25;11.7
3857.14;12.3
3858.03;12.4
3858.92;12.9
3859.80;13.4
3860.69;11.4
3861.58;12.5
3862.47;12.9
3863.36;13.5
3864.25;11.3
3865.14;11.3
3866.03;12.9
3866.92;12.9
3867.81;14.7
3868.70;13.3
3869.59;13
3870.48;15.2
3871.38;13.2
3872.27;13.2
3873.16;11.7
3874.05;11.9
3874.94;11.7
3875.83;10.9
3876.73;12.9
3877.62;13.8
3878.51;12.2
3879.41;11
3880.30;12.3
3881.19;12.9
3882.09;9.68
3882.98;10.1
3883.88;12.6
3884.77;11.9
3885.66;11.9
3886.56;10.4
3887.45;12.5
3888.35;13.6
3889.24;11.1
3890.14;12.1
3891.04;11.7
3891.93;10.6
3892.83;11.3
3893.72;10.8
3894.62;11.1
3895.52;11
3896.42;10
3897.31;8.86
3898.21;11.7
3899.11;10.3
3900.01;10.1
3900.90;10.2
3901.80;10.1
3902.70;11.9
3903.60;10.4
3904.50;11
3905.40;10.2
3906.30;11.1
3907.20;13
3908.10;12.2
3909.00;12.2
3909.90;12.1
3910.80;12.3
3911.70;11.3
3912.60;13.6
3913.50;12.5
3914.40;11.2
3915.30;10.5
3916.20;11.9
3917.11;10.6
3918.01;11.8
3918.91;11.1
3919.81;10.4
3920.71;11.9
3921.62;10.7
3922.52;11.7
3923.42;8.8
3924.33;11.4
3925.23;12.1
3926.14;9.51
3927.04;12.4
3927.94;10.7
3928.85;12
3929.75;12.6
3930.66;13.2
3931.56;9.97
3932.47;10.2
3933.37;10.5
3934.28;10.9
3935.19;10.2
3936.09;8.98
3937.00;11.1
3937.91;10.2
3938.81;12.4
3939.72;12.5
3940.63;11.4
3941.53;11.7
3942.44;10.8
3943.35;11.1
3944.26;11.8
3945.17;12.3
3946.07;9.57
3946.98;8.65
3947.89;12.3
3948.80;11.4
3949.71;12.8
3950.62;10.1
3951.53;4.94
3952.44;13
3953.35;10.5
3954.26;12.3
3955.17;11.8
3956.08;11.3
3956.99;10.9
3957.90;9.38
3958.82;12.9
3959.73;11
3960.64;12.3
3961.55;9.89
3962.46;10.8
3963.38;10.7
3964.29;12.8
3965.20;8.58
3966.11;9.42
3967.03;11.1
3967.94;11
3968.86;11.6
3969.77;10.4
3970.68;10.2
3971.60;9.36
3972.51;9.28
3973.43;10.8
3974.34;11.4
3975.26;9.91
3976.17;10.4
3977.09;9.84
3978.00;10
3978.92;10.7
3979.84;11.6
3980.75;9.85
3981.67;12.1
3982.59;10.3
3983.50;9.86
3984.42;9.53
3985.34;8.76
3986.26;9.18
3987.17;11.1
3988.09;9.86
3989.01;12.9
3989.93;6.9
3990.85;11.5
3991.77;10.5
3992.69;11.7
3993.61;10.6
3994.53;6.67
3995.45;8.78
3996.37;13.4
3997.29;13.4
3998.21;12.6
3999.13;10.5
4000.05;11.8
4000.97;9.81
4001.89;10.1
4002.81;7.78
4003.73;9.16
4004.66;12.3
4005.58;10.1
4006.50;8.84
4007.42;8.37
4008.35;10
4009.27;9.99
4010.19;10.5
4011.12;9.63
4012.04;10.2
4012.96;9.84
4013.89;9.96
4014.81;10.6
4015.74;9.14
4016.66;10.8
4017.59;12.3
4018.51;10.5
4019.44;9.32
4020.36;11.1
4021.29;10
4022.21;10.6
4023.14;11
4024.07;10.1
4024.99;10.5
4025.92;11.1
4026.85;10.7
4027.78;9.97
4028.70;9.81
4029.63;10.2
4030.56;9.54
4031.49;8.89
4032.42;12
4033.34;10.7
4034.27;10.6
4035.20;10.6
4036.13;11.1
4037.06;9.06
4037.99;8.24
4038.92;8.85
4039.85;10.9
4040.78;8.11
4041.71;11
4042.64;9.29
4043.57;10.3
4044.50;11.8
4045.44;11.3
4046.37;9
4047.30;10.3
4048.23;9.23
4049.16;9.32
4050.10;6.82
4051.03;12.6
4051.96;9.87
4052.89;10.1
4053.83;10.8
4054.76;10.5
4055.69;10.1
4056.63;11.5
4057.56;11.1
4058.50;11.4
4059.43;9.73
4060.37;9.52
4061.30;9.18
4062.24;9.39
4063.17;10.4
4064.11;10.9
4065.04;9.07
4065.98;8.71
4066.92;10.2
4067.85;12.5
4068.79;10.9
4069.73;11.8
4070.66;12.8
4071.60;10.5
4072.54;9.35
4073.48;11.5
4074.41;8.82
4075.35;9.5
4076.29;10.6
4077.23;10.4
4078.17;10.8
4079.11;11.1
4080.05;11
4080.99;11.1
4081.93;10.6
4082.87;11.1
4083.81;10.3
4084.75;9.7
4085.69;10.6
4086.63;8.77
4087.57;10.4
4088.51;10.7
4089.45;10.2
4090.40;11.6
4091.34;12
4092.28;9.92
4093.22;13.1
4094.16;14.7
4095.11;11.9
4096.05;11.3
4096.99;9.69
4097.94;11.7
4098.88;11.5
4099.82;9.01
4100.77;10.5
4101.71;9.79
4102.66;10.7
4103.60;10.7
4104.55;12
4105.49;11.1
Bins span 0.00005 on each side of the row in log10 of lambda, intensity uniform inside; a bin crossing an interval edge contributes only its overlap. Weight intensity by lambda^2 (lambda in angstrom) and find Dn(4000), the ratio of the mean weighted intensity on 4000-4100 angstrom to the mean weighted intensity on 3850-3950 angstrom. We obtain 0.97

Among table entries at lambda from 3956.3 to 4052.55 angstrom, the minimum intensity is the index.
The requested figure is 6.67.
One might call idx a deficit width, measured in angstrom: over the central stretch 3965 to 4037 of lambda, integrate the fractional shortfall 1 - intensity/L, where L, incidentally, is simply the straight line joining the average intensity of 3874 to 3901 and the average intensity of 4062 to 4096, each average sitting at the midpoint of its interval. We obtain 4.59 angstrom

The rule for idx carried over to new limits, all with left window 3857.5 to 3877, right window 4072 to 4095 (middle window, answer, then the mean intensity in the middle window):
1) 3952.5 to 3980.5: 2.46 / 10.8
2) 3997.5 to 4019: 2.23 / 10.2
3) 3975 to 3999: 2.38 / 10.5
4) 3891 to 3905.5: 2.06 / 10.6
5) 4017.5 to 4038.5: 1.77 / 10.3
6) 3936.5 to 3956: 1.47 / 11.1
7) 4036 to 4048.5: 1.41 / 9.87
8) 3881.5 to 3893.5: 0.96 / 11.5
